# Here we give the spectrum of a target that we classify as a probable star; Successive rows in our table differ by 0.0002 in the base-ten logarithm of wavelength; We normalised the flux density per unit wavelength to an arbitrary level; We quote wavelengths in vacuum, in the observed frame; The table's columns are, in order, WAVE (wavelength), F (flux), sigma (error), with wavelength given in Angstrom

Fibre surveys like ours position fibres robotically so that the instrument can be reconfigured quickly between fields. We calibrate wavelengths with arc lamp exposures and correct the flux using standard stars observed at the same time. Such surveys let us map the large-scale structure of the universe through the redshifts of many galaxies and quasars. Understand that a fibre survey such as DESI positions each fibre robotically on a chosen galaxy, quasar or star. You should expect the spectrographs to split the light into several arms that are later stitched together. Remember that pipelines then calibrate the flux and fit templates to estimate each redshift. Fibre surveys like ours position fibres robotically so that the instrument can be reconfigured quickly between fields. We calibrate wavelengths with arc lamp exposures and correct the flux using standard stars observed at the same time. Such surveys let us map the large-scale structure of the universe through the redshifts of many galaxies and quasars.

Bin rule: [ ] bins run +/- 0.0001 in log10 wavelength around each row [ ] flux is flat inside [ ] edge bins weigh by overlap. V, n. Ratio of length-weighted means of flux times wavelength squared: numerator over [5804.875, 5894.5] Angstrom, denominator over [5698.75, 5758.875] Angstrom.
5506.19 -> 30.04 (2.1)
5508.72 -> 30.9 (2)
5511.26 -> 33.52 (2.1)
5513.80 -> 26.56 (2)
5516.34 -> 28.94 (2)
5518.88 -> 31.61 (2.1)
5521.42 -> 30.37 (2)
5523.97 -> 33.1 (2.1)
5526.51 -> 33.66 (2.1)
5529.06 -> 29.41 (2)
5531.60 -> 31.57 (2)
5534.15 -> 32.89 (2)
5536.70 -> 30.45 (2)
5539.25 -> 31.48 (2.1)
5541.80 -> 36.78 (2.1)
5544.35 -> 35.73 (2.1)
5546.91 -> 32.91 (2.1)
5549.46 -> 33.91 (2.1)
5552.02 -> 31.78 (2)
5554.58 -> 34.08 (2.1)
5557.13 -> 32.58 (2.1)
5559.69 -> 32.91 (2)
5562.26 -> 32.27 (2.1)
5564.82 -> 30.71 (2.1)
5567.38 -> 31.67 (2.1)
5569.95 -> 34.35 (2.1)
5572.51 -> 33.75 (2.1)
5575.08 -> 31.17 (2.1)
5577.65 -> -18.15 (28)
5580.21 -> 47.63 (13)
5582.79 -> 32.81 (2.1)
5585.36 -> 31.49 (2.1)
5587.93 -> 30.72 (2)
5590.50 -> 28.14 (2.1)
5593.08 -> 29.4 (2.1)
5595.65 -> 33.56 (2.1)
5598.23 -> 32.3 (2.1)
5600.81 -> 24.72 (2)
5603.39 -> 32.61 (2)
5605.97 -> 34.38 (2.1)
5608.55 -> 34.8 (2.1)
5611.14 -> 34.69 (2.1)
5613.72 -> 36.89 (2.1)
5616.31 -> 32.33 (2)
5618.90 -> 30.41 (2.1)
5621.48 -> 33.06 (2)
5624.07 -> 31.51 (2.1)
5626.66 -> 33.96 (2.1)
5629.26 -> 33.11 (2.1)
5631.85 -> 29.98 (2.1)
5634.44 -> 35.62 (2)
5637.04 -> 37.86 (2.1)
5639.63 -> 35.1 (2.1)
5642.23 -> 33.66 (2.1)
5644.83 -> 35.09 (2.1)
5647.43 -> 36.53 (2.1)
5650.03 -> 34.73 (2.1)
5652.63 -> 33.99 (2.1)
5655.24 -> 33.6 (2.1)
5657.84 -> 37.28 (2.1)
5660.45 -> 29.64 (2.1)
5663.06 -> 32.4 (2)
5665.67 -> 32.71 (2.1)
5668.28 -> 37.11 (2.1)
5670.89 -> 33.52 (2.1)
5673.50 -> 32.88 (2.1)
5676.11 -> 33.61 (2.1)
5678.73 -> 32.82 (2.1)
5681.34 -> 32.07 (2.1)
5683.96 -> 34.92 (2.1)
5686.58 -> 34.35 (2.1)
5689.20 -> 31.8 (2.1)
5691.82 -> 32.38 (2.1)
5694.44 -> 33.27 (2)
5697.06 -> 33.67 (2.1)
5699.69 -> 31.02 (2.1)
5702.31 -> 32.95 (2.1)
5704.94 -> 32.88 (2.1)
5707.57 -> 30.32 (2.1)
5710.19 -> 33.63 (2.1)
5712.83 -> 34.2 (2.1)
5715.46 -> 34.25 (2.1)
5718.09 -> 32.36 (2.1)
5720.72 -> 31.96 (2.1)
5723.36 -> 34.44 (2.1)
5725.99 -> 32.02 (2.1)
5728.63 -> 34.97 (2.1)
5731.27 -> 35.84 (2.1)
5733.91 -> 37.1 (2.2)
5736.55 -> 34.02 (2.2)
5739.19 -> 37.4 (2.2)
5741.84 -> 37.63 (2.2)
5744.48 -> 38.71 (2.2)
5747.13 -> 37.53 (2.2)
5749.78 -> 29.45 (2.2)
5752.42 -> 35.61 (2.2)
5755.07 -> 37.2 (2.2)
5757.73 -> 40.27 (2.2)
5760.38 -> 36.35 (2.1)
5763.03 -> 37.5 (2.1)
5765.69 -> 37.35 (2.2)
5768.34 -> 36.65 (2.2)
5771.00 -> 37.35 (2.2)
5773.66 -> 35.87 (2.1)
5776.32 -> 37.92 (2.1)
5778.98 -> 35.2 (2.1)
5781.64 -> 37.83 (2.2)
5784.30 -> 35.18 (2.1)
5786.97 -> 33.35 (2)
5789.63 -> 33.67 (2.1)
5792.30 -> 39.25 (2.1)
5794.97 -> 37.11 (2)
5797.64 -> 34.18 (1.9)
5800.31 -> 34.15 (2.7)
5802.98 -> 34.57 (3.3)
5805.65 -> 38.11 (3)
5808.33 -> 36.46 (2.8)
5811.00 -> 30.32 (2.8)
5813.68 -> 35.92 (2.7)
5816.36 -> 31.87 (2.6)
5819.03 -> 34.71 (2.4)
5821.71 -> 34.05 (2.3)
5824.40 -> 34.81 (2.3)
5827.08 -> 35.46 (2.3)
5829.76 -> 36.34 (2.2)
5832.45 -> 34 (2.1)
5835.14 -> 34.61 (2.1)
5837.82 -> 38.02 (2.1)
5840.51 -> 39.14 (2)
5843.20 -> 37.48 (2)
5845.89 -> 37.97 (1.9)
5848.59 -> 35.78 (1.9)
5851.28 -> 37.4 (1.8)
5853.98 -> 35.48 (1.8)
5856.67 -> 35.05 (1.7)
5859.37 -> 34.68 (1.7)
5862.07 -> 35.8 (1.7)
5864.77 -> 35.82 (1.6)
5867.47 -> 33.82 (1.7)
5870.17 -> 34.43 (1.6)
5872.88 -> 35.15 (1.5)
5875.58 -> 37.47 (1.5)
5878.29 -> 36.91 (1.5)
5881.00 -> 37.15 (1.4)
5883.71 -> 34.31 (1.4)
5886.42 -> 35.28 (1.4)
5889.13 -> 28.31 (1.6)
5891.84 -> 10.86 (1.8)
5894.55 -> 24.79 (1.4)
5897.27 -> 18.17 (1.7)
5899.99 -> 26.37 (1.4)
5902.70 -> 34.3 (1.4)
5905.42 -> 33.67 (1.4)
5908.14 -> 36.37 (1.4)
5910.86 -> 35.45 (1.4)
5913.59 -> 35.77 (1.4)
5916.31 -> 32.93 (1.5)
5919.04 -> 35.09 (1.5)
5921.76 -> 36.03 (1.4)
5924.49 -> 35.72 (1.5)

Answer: 1.0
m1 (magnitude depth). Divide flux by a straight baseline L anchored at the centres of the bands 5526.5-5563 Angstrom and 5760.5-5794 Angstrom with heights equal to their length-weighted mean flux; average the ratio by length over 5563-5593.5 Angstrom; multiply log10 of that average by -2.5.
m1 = 0.16 mag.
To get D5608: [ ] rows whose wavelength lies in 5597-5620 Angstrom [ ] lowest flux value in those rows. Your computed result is 24.72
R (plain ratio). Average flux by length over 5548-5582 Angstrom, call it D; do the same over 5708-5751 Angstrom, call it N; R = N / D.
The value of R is 1.16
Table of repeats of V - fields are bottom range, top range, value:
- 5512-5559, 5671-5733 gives 1.10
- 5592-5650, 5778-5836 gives 1.12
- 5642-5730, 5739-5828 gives 1.11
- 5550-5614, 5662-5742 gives 1.14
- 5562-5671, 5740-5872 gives 1.19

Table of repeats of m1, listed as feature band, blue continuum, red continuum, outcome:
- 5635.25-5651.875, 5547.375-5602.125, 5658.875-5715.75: -0.115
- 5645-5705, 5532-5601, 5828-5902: -0.057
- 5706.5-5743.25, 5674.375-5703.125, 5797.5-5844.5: -0.023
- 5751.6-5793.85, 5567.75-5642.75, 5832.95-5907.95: -0.127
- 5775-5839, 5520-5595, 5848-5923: -0.091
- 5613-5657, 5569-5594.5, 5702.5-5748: -0.117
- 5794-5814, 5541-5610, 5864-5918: -0.111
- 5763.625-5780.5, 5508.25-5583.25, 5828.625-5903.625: -0.128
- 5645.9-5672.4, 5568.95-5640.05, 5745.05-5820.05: -0.047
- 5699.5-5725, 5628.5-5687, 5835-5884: 0.056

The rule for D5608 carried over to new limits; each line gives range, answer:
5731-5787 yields 29.45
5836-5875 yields 33.82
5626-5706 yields 29.64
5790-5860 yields 30.32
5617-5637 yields 29.98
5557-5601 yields -18.15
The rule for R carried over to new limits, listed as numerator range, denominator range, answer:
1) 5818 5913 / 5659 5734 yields 1.01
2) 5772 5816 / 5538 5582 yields 1.15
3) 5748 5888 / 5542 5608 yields 1.16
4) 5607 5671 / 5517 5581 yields 1.10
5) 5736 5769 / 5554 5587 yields 1.23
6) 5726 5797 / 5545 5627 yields 1.16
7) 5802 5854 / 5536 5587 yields 1.15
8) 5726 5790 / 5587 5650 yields 1.10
